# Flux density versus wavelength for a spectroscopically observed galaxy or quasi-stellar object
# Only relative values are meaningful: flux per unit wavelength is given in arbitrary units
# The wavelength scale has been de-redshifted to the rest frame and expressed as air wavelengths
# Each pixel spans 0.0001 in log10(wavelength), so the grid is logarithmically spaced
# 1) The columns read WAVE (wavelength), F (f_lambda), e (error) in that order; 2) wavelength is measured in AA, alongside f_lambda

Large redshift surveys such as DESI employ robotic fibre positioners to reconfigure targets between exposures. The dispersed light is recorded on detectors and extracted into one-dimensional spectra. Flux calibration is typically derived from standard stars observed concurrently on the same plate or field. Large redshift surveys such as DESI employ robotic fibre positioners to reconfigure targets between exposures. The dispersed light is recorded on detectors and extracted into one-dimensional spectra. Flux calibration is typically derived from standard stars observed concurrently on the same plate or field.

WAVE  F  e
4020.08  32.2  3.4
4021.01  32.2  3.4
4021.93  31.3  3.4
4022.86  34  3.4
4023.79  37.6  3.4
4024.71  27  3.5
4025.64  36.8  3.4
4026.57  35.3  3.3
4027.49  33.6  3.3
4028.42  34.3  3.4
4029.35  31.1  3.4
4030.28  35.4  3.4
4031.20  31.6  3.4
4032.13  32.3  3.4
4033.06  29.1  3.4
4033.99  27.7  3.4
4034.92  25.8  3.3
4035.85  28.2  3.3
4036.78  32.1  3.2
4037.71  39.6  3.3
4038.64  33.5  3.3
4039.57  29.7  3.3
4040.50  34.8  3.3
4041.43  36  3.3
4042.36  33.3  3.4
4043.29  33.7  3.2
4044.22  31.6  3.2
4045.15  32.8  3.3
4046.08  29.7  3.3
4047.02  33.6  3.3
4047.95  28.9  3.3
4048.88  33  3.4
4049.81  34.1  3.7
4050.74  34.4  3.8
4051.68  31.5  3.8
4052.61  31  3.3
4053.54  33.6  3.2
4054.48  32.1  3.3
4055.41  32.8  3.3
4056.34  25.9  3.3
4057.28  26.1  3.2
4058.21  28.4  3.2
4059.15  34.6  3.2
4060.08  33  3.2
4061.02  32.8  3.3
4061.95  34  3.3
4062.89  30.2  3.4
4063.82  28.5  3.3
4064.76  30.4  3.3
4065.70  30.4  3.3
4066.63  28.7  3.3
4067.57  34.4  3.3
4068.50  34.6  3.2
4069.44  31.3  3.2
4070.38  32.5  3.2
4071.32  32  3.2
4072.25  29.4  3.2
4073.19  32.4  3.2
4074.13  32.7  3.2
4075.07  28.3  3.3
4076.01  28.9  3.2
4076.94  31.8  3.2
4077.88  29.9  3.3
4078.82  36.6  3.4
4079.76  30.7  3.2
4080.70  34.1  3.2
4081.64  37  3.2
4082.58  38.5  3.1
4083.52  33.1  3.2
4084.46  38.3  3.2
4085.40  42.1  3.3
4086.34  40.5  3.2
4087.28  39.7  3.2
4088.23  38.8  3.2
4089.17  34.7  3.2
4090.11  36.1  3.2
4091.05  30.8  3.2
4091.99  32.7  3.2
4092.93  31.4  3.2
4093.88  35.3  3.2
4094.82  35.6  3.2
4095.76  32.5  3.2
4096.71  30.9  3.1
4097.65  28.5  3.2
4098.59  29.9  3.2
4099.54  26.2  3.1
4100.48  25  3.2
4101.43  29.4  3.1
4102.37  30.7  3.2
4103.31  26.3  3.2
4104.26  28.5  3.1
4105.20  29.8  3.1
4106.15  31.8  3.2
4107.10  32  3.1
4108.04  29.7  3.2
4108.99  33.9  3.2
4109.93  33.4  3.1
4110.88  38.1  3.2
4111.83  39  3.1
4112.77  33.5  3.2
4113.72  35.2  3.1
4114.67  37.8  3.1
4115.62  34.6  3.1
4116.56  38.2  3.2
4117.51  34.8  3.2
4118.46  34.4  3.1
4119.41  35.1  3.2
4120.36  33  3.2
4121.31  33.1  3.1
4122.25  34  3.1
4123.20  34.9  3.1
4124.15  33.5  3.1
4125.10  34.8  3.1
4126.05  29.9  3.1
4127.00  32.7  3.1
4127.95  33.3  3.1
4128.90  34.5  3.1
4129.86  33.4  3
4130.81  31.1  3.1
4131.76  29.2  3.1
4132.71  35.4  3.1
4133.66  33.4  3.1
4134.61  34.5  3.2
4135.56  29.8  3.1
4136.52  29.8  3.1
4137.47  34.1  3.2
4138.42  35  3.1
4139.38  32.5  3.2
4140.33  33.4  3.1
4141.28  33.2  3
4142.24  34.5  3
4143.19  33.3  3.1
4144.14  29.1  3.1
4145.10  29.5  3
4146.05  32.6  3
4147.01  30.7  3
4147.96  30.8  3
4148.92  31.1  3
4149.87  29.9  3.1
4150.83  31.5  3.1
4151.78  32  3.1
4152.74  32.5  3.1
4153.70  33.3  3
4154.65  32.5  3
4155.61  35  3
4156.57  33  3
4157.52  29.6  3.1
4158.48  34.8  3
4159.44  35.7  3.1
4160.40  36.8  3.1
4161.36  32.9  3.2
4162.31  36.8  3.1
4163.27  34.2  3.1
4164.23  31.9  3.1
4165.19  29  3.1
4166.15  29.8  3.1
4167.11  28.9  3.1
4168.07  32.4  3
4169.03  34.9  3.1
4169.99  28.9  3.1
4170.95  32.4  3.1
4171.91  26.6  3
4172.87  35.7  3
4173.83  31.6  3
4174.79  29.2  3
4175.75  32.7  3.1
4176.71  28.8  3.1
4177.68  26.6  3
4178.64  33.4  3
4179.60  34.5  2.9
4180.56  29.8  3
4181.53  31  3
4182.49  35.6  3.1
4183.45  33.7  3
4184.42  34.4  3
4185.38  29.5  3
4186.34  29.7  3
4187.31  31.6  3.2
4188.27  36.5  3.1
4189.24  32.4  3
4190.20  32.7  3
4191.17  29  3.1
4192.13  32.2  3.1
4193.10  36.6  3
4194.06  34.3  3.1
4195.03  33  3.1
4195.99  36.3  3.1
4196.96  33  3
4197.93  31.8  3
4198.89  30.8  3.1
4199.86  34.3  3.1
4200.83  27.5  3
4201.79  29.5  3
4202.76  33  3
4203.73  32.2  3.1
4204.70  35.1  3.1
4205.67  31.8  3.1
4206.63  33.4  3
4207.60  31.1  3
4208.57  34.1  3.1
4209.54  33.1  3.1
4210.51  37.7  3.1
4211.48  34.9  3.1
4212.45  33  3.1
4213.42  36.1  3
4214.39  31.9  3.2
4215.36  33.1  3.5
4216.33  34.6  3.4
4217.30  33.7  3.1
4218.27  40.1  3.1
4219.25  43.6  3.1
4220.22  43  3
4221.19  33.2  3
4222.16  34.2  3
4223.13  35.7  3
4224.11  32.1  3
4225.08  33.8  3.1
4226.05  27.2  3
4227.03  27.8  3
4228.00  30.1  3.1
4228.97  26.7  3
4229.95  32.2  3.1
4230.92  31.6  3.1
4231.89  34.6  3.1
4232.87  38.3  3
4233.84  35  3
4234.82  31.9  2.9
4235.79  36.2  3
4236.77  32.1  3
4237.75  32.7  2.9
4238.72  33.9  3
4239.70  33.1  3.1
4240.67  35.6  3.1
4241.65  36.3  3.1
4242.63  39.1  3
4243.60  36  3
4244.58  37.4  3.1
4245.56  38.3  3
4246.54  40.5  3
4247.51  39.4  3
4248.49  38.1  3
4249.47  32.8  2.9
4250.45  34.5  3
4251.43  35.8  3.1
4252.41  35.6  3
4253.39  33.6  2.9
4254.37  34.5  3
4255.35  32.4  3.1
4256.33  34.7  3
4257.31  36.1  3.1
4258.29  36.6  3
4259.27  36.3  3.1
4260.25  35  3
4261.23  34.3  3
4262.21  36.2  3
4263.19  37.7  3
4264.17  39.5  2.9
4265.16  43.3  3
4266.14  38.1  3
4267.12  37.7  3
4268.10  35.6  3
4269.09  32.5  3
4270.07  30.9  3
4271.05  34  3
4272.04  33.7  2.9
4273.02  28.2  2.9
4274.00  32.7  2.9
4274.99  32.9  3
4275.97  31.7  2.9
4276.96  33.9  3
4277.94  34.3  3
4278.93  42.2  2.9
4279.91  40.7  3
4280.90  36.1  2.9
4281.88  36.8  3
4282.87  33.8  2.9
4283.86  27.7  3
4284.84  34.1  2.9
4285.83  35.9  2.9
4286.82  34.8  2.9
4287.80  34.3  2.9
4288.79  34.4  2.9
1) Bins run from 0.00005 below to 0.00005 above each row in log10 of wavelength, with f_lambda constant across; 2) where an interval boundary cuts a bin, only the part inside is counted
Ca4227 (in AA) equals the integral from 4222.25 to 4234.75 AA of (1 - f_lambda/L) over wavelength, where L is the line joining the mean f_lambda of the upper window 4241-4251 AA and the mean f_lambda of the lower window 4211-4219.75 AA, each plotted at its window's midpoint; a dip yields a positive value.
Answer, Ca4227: 1.4 AA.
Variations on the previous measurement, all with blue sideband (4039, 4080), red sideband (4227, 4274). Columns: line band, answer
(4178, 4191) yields 0.5 AA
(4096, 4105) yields 1.1 AA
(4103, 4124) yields -0.7 AA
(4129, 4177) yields 1.6 AA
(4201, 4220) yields 0.0 AA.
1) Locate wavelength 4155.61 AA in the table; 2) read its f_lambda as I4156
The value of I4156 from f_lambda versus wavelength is 35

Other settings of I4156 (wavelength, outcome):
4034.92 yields 25.8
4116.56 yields 38.2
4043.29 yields 33.7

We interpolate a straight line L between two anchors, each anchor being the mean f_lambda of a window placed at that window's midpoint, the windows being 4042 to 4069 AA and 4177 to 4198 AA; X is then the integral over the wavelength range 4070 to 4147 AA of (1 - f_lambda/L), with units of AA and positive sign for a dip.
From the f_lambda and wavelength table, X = -2.53 AA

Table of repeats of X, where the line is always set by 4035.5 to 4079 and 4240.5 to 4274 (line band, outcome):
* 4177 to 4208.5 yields 2.0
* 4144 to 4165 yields 0.8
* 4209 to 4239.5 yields 1.0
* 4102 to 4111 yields 0.5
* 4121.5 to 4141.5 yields 0.2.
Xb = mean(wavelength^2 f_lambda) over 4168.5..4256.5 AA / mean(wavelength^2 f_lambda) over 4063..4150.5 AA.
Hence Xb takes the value 1.08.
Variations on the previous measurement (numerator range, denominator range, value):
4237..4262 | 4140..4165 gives 1.14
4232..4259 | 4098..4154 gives 1.16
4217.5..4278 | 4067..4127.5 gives 1.13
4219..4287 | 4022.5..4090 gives 1.17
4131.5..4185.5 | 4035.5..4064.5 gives 1.06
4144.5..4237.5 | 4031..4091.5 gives 1.07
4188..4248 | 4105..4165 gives 1.07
